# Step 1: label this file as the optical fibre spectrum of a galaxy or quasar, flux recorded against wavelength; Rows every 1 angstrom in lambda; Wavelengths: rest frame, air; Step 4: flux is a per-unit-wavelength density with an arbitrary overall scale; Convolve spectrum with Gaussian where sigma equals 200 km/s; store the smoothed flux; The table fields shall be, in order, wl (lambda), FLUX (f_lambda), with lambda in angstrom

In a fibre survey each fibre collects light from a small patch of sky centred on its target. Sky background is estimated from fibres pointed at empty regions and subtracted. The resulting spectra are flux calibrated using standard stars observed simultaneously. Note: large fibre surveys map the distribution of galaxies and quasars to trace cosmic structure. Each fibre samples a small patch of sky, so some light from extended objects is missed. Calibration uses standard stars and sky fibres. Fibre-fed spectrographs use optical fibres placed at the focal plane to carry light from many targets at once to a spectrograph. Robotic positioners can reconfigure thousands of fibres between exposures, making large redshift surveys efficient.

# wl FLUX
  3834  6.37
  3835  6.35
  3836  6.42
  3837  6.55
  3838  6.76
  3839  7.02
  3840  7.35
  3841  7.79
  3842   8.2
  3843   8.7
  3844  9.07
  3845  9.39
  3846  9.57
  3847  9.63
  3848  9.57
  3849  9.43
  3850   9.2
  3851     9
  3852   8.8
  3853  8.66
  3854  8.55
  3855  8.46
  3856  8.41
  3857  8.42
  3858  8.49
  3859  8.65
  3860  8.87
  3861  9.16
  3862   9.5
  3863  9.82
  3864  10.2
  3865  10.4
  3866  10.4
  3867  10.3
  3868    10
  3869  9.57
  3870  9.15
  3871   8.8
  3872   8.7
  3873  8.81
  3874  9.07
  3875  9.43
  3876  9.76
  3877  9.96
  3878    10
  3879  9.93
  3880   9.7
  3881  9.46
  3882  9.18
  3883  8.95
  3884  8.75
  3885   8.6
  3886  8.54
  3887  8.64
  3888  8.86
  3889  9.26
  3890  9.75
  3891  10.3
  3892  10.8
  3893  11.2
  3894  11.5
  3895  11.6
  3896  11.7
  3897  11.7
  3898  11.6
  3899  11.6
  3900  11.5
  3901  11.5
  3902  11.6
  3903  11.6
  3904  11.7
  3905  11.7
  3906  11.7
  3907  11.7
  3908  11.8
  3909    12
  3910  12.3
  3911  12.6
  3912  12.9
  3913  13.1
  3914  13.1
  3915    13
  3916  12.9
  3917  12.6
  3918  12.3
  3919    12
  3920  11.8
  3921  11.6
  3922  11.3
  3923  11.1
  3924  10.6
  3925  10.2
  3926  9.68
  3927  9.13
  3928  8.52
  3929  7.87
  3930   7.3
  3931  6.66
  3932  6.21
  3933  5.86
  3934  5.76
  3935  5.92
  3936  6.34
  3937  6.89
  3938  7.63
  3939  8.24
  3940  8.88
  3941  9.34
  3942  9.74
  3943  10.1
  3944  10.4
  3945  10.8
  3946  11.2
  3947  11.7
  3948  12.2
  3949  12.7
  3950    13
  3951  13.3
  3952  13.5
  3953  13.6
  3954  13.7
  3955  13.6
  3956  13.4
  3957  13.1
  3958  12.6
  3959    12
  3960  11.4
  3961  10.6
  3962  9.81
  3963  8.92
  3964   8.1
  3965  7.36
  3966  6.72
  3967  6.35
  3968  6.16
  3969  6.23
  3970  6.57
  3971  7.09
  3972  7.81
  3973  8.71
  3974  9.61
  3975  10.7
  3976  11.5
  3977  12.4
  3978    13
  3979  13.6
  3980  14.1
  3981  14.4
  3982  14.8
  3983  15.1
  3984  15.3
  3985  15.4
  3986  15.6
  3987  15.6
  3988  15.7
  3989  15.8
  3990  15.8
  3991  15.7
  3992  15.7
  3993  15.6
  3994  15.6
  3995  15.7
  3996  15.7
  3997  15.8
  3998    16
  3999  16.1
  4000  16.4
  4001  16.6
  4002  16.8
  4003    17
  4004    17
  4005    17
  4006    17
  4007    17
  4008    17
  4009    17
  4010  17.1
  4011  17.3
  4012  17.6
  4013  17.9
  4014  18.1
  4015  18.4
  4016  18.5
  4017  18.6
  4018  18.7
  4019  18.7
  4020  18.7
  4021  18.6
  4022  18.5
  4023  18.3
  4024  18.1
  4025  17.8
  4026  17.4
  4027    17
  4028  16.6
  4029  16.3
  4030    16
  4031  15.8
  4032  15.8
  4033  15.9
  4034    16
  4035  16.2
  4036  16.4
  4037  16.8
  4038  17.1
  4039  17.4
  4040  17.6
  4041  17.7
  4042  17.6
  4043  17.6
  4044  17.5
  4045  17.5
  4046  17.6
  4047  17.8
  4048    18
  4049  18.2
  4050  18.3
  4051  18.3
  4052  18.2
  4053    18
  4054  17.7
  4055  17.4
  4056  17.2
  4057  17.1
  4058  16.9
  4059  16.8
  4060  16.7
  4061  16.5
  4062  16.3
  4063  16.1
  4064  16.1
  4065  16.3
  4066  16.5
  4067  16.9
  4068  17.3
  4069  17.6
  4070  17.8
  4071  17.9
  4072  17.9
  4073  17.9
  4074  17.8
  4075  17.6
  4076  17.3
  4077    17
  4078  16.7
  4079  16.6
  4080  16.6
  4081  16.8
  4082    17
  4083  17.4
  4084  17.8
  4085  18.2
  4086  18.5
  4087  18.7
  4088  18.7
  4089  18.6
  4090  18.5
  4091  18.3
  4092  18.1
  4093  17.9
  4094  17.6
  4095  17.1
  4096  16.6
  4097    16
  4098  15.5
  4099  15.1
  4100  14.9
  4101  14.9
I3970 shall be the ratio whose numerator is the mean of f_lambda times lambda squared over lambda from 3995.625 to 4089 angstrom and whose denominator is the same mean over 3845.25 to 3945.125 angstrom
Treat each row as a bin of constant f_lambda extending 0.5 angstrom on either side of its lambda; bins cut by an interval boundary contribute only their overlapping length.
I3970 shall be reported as 1.88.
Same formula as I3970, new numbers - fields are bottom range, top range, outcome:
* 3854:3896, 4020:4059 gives 1.98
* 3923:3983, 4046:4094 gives 1.85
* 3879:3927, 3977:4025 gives 1.57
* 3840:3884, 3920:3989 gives 1.20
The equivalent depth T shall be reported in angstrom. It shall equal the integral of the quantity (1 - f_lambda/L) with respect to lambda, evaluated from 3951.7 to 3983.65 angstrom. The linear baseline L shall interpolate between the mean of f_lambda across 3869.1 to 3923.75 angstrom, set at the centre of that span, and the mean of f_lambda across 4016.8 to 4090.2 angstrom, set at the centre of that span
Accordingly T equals 6.8 angstrom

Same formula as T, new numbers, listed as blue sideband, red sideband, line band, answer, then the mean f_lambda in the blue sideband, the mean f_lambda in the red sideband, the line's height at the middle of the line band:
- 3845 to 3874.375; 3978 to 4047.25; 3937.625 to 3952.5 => 2.83 angstrom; 9.23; 16.7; 13.4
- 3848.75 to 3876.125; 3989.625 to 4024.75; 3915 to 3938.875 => 6.48 angstrom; 9.21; 17.1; 12.7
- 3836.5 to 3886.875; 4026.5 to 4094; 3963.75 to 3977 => 5.36 angstrom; 9.01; 17.3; 13.5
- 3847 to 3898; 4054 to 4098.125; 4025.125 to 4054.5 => -2.35 angstrom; 9.54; 17.3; 15.9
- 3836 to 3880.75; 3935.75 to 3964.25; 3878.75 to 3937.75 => -1.43 angstrom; 9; 11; 10.1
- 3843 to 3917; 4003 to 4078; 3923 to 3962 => 8.79 angstrom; 10.2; 17.3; 13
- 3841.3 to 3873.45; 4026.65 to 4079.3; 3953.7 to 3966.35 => 2.32 angstrom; 9.18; 17.1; 13.3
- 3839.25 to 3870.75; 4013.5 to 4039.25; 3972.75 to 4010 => 1.37 angstrom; 9.1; 17.4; 15.7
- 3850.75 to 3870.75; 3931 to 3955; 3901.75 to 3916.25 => -3.97 angstrom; 9.24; 9.88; 9.62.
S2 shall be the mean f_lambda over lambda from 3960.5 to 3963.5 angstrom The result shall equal 9.78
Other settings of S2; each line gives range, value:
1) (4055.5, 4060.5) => 16.9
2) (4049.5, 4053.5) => 18.2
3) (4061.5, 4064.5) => 16.2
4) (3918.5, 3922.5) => 11.7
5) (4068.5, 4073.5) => 17.8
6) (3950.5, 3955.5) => 13.5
